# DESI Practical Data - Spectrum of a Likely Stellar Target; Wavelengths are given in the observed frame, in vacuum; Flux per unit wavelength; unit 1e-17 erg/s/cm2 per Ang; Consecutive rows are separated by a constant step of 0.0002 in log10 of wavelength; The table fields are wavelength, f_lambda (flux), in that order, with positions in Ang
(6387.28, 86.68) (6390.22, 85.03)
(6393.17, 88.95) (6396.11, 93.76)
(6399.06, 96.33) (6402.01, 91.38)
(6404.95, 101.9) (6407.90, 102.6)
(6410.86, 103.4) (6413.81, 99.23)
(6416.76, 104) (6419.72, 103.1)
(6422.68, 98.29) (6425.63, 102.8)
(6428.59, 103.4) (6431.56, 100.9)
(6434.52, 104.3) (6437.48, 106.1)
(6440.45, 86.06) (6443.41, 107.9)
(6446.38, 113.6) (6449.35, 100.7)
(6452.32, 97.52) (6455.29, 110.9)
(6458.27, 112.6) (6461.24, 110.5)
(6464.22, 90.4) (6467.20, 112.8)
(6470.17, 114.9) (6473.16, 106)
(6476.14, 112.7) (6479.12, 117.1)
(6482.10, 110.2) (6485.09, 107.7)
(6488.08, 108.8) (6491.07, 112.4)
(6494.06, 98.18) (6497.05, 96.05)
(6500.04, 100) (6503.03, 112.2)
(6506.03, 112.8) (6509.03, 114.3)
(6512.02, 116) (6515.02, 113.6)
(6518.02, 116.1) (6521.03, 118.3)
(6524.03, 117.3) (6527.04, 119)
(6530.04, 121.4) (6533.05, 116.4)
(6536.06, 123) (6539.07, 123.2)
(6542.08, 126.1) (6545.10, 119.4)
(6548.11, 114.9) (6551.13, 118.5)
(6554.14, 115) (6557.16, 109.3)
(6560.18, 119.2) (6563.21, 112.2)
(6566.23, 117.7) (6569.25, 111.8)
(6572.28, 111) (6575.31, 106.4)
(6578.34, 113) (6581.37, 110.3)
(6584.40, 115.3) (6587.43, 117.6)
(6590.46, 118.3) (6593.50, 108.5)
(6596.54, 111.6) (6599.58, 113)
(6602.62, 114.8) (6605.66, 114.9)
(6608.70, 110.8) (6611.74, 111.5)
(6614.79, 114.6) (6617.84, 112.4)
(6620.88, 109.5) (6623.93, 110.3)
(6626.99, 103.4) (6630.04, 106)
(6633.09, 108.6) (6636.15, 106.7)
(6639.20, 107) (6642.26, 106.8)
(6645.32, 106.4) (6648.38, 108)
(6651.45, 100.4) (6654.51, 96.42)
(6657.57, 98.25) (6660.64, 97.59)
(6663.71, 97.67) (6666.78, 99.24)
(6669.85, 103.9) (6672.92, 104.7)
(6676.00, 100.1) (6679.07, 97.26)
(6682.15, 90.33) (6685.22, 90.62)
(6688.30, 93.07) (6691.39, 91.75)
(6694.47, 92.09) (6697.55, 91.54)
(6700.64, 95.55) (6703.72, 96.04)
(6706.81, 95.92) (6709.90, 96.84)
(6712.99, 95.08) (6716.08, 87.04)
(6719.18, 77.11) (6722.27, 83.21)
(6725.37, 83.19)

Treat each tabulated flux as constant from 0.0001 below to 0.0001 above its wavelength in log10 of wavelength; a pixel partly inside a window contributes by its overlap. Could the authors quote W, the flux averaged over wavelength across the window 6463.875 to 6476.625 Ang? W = 108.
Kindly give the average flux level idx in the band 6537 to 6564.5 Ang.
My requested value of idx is 118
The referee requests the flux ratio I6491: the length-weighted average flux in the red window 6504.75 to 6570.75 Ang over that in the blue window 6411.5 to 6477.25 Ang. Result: 1.12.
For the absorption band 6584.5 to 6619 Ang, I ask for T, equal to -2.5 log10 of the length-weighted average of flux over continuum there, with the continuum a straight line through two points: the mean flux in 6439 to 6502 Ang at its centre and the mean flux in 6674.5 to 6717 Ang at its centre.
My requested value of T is -0.15 mag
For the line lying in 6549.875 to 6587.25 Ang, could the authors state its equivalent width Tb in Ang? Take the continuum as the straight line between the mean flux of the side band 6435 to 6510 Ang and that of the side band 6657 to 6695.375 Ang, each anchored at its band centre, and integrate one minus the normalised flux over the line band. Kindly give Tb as -4.17 Ang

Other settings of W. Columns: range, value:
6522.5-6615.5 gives 115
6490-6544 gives 114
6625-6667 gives 103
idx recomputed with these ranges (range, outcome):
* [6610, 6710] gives 101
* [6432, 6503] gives 106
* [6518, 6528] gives 118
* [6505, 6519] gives 115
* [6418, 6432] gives 102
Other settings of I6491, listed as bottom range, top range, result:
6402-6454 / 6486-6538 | 1.11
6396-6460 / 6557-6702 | 1.04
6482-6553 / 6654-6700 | 0.84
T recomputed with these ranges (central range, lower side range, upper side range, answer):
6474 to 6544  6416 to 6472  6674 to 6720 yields -0.12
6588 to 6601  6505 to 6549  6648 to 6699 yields -0.05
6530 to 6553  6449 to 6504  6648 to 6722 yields -0.16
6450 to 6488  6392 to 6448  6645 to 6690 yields -0.09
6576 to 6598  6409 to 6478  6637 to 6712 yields -0.13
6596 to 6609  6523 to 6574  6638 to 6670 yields -0.04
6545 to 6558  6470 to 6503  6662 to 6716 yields -0.12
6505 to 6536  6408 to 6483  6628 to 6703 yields -0.14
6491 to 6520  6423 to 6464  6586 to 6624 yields -0.02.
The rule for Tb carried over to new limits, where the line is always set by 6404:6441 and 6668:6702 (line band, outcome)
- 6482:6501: -0.9 Ang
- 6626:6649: -2.4 Ang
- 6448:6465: -0.6 Ang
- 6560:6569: -1.6 Ang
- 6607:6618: -1.7 Ang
